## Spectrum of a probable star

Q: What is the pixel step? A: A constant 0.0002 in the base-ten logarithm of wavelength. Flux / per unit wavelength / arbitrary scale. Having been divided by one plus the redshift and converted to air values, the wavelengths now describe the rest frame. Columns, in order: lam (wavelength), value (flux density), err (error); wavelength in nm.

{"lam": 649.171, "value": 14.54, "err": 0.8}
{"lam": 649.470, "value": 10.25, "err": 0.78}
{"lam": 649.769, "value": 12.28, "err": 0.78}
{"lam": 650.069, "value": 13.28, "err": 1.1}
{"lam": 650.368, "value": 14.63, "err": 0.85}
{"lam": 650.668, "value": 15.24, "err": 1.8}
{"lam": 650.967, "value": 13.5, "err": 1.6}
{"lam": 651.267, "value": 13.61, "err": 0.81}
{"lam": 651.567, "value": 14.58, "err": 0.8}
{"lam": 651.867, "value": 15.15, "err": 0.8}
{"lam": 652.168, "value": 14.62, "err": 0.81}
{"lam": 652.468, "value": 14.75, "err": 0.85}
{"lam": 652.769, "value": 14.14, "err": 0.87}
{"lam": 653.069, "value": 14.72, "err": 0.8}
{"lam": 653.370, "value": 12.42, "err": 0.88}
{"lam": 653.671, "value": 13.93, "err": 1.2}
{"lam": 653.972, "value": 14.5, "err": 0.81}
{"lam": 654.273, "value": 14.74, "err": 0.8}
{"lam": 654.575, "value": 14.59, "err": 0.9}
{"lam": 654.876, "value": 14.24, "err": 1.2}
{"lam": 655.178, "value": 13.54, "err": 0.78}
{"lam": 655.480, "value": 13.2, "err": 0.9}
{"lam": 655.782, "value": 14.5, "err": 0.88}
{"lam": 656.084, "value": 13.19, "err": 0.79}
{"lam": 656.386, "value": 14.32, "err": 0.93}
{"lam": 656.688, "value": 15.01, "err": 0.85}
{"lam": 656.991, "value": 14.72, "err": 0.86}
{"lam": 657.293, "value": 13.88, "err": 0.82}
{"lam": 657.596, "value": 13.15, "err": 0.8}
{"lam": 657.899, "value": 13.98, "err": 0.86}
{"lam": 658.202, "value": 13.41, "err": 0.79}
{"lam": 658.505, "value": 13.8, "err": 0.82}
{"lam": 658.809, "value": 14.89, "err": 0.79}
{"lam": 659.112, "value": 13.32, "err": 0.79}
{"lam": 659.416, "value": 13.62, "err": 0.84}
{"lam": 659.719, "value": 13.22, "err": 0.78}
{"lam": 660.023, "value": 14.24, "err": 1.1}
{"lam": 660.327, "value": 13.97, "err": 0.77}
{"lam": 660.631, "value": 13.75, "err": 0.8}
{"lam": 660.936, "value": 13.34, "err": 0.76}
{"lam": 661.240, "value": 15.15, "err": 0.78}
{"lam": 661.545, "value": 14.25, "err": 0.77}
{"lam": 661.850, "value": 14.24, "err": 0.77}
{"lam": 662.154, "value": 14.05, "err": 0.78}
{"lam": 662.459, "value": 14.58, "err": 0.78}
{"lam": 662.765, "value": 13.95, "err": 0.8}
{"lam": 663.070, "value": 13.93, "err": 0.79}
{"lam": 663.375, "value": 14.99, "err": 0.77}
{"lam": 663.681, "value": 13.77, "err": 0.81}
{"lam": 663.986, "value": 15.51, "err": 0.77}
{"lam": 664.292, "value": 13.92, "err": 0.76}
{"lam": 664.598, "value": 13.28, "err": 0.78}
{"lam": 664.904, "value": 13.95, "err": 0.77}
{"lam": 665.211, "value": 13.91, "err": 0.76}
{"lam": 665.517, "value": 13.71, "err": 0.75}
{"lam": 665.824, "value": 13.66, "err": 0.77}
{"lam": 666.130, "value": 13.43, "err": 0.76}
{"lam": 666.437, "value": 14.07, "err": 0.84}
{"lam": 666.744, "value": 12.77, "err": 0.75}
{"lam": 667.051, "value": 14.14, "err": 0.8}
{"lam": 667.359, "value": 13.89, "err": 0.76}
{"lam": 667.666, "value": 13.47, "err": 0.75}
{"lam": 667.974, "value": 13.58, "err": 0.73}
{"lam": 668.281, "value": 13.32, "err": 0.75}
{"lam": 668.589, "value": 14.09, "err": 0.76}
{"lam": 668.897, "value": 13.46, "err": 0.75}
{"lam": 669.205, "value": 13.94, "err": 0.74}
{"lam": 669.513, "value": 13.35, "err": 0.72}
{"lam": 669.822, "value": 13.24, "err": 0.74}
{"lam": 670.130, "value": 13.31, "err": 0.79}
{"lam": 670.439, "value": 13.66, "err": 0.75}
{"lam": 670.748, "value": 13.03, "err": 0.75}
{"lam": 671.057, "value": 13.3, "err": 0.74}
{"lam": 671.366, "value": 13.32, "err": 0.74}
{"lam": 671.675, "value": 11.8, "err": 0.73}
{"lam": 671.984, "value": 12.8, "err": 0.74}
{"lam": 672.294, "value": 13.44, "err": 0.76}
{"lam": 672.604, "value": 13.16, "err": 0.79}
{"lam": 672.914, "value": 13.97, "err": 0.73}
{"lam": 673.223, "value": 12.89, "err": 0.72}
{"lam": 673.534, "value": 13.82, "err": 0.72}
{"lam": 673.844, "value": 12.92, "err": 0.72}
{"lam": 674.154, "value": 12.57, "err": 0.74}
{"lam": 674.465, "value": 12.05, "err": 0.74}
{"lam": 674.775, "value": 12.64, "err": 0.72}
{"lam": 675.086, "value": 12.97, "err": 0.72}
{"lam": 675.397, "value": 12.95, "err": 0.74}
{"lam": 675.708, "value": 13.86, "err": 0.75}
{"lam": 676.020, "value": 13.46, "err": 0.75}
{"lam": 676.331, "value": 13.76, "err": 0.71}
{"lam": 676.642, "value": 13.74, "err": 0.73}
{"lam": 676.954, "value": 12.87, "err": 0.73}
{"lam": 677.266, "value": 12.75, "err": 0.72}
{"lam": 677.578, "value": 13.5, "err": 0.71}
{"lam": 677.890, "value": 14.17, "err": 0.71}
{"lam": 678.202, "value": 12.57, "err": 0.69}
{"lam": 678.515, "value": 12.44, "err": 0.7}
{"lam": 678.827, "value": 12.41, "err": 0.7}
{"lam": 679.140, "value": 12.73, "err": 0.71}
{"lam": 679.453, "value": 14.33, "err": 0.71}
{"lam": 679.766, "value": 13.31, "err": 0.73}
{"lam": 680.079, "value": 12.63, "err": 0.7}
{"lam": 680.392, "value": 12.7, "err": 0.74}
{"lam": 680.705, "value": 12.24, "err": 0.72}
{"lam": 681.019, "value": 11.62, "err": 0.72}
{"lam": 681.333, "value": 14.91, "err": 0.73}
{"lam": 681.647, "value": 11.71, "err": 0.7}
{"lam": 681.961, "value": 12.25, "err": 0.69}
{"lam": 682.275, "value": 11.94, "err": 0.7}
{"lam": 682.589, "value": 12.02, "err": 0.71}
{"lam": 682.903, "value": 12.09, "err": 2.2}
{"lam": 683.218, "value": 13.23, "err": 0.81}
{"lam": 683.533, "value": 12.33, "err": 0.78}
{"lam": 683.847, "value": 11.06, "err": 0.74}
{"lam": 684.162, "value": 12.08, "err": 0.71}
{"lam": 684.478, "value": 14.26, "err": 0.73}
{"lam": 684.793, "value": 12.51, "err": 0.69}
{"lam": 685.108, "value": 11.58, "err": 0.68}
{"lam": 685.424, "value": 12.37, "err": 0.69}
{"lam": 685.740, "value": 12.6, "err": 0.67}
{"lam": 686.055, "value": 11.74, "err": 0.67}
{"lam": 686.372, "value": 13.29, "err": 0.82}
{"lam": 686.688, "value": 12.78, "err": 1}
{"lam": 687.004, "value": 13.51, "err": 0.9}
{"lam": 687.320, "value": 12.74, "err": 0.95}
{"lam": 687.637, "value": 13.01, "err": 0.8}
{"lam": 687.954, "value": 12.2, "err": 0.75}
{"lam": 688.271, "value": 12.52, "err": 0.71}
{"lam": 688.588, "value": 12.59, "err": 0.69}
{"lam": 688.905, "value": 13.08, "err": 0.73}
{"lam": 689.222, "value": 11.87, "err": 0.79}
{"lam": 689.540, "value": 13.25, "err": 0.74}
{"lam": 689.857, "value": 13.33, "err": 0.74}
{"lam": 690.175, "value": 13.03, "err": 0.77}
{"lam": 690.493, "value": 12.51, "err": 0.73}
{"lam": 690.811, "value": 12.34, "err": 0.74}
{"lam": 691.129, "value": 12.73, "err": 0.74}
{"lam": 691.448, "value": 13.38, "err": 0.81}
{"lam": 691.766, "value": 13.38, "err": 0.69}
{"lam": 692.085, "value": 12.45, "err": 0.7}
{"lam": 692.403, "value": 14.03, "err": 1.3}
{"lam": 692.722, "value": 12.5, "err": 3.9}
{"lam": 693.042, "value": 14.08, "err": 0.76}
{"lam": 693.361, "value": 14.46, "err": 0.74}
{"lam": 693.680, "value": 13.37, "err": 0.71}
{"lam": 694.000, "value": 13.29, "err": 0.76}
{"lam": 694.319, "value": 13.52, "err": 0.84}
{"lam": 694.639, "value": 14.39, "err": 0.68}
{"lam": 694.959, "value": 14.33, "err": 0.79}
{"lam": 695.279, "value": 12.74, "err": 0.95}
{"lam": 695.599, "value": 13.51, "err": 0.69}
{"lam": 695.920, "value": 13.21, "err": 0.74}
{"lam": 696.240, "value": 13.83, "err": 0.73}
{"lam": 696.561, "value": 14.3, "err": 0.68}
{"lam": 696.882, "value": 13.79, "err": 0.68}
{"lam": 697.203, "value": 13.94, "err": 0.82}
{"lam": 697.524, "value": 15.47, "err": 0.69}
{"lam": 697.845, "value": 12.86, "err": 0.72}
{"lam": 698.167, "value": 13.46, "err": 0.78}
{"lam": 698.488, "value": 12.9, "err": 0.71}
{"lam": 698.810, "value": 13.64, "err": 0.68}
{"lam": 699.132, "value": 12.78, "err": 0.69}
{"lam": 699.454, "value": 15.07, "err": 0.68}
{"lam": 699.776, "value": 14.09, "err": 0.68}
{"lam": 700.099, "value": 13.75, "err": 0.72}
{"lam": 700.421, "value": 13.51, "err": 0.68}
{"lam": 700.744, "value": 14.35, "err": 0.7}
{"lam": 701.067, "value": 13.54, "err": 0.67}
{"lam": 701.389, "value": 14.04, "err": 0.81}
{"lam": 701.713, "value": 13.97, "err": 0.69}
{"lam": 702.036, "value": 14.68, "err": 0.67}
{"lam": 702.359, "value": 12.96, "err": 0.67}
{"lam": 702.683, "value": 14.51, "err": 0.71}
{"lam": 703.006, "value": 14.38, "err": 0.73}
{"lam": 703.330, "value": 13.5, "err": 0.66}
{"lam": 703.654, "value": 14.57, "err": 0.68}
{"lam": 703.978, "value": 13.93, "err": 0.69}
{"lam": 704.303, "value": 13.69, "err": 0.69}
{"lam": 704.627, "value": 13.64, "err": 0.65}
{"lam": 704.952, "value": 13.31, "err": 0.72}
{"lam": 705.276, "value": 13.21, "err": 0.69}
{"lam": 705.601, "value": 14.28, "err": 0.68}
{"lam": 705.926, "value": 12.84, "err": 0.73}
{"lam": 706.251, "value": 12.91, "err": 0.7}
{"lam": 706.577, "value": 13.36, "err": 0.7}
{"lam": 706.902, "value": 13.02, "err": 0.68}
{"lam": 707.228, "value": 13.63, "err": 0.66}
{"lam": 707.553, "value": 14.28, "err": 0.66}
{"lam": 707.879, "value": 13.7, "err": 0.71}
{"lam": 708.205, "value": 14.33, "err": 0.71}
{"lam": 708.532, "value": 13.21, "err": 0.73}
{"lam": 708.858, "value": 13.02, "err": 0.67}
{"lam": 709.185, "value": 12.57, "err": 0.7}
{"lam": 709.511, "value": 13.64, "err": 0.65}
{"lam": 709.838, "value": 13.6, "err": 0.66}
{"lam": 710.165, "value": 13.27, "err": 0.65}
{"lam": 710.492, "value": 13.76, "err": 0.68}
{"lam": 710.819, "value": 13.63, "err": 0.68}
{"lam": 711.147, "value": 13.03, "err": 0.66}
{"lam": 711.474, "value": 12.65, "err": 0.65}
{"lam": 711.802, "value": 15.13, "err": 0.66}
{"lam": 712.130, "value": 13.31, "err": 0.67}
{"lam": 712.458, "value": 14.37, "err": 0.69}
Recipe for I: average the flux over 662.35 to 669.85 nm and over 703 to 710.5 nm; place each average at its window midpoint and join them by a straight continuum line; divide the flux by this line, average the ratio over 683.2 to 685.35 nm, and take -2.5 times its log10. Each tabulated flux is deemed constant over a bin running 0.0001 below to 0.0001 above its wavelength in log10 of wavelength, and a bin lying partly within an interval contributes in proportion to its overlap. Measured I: 0.11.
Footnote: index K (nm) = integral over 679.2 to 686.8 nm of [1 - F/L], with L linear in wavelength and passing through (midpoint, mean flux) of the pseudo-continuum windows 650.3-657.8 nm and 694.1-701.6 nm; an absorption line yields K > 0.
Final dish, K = 0.74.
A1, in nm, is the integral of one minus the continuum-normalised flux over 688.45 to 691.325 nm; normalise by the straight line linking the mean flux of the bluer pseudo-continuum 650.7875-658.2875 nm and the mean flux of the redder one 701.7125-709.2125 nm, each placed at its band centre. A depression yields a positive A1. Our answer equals 0.22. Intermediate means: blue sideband 14.1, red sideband 13.7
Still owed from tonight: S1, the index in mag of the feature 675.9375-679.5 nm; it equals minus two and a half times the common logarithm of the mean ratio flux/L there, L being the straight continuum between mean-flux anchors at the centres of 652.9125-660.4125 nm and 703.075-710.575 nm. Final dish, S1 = 0.048 mag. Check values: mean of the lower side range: 14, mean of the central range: 13.2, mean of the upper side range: 13.5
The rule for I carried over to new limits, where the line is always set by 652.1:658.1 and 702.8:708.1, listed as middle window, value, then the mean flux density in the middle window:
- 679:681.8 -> 0.08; 12.9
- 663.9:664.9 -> -0.01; 14.1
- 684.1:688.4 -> 0.09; 12.7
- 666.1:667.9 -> 0.03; 13.6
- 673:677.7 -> 0.06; 13.1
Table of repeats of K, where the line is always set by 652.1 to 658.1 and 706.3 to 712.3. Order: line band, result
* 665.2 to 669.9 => 0.112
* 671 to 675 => 0.268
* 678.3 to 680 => 0.101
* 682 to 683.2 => 0.140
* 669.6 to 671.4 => 0.079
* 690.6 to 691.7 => 0.068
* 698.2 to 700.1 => -0.011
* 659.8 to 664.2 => -0.071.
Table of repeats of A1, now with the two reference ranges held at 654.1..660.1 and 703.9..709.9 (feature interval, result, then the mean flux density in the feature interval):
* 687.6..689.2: 0.13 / 12.6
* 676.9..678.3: 0.06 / 13.2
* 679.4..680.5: 0.05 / 13.2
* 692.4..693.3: 0.00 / 13.5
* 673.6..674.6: 0.08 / 12.6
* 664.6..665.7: 0.01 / 13.8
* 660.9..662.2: -0.03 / 14.3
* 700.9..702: -0.03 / 13.9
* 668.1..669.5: 0.02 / 13.7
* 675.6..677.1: 0.03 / 13.5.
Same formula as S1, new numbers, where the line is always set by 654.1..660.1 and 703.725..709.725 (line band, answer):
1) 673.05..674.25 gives 0.058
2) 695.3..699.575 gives -0.010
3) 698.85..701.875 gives -0.026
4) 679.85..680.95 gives 0.103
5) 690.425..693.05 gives 0.052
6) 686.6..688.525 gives 0.074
